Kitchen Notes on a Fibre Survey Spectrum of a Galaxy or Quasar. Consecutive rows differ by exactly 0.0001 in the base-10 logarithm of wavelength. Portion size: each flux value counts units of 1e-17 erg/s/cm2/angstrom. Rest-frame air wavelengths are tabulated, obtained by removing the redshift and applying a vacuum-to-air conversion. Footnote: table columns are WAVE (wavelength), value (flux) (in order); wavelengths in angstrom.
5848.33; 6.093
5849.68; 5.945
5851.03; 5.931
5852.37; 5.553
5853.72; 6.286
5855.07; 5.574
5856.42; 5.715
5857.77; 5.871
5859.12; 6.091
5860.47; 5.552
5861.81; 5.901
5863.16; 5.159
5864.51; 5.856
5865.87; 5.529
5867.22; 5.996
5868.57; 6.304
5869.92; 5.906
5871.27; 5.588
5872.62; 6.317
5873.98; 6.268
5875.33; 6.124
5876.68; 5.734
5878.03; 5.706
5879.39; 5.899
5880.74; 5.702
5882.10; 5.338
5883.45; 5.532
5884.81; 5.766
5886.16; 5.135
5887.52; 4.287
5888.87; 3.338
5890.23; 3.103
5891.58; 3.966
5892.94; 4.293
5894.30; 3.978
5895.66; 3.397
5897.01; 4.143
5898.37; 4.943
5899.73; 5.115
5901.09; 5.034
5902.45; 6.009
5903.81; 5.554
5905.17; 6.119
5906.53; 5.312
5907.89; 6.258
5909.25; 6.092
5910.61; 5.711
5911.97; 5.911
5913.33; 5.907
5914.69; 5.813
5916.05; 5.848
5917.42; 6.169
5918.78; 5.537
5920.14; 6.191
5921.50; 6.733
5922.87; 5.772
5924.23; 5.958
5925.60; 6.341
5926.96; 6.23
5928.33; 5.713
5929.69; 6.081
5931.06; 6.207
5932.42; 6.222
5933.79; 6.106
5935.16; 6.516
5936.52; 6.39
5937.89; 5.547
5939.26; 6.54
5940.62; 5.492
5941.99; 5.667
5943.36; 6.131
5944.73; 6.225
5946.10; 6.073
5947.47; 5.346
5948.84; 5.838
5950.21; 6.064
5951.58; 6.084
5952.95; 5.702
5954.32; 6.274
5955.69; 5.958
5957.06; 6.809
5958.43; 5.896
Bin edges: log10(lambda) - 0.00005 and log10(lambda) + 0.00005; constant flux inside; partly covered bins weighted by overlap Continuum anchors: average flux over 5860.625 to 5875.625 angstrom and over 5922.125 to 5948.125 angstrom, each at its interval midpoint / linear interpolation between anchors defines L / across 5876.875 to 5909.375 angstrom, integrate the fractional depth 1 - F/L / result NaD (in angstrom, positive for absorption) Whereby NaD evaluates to 5.2 angstrom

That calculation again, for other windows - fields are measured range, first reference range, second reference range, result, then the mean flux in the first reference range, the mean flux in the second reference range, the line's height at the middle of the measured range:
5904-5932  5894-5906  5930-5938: -1.92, 4.96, 6.2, 5.62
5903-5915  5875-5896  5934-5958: -1.26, 4.83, 6.04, 5.3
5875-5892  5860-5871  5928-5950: 2.30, 5.78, 6.01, 5.83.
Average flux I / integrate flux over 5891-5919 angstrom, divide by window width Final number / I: 5.29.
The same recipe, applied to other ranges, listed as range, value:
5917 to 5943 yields 6.08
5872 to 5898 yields 4.94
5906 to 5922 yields 5.96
